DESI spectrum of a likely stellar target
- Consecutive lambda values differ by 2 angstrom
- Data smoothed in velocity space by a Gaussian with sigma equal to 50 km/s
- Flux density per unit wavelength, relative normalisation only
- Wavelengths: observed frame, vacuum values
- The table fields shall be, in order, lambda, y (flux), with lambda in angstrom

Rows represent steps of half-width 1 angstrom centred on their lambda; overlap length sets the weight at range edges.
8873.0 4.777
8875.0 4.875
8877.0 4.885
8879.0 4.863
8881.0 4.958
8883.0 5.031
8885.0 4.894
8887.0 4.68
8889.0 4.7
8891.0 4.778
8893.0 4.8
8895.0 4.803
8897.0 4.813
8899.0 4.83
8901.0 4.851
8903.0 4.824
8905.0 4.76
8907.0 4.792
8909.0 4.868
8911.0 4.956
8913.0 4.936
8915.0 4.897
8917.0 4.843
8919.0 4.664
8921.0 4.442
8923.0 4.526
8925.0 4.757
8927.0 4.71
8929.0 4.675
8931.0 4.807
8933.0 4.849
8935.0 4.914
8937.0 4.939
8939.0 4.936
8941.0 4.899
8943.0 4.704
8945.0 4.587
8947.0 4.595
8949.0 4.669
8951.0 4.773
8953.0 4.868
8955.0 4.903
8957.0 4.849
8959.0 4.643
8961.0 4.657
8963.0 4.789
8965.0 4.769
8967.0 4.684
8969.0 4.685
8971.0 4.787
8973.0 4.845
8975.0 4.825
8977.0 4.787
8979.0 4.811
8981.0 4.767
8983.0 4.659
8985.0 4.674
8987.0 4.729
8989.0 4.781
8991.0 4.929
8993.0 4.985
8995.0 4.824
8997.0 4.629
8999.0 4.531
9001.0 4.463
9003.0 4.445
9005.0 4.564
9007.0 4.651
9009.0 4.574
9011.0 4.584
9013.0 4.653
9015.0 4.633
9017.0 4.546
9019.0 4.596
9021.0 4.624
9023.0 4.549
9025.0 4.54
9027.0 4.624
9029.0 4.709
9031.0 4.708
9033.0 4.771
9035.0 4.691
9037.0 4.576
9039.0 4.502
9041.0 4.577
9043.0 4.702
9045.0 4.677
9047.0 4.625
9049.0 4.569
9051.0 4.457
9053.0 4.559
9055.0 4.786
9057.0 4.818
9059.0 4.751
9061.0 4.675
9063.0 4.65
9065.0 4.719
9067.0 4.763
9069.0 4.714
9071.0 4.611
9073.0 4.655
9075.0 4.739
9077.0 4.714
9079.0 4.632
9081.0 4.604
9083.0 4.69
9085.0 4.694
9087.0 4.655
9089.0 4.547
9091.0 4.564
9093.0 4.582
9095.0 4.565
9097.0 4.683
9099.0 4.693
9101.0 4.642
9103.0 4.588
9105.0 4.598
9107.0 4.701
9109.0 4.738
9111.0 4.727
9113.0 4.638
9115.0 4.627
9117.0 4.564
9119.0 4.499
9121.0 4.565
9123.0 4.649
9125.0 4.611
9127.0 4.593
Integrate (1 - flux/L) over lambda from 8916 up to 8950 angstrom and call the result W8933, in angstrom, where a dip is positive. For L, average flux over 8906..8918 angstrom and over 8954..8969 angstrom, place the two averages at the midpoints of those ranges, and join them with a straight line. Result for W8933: 0.6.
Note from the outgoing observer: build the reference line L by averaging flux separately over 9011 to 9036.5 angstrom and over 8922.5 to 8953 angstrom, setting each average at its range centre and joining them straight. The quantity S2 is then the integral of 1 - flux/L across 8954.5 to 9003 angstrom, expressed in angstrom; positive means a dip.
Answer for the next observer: -0.4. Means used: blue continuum 4.76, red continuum 4.63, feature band 4.74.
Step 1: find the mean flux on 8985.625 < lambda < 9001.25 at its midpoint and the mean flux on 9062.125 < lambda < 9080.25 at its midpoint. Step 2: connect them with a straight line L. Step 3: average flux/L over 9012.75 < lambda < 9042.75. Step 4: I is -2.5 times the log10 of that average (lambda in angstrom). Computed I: 0.02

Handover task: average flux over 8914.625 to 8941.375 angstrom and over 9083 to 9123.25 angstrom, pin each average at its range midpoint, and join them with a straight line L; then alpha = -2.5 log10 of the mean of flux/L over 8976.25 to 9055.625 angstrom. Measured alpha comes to 0.011 mag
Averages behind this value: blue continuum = 4.77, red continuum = 4.63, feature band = 4.65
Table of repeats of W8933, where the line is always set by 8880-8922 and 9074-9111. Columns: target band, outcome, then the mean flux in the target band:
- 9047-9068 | 0.03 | 4.67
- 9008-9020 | 0.30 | 4.6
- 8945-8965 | 0.11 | 4.74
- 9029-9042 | 0.15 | 4.64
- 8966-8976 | -0.02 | 4.77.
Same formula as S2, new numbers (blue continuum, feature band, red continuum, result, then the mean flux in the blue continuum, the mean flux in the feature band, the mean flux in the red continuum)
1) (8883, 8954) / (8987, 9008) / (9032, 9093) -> 0.1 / 4.78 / 4.68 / 4.66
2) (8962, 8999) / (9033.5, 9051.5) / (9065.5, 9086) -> 0.4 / 4.77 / 4.61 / 4.68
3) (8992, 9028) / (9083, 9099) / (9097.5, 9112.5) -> 0.1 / 4.61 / 4.62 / 4.67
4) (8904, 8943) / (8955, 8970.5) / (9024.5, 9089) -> 0.1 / 4.8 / 4.74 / 4.66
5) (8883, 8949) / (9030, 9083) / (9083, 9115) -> 0.1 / 4.78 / 4.66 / 4.64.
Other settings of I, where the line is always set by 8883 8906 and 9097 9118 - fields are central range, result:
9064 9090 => 0.00 mag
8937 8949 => 0.00 mag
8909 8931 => 0.01 mag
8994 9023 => 0.03 mag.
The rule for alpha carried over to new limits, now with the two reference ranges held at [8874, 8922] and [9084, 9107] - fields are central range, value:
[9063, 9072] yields -0.010 mag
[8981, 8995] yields -0.014 mag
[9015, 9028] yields 0.027 mag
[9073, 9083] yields -0.007 mag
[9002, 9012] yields 0.035 mag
